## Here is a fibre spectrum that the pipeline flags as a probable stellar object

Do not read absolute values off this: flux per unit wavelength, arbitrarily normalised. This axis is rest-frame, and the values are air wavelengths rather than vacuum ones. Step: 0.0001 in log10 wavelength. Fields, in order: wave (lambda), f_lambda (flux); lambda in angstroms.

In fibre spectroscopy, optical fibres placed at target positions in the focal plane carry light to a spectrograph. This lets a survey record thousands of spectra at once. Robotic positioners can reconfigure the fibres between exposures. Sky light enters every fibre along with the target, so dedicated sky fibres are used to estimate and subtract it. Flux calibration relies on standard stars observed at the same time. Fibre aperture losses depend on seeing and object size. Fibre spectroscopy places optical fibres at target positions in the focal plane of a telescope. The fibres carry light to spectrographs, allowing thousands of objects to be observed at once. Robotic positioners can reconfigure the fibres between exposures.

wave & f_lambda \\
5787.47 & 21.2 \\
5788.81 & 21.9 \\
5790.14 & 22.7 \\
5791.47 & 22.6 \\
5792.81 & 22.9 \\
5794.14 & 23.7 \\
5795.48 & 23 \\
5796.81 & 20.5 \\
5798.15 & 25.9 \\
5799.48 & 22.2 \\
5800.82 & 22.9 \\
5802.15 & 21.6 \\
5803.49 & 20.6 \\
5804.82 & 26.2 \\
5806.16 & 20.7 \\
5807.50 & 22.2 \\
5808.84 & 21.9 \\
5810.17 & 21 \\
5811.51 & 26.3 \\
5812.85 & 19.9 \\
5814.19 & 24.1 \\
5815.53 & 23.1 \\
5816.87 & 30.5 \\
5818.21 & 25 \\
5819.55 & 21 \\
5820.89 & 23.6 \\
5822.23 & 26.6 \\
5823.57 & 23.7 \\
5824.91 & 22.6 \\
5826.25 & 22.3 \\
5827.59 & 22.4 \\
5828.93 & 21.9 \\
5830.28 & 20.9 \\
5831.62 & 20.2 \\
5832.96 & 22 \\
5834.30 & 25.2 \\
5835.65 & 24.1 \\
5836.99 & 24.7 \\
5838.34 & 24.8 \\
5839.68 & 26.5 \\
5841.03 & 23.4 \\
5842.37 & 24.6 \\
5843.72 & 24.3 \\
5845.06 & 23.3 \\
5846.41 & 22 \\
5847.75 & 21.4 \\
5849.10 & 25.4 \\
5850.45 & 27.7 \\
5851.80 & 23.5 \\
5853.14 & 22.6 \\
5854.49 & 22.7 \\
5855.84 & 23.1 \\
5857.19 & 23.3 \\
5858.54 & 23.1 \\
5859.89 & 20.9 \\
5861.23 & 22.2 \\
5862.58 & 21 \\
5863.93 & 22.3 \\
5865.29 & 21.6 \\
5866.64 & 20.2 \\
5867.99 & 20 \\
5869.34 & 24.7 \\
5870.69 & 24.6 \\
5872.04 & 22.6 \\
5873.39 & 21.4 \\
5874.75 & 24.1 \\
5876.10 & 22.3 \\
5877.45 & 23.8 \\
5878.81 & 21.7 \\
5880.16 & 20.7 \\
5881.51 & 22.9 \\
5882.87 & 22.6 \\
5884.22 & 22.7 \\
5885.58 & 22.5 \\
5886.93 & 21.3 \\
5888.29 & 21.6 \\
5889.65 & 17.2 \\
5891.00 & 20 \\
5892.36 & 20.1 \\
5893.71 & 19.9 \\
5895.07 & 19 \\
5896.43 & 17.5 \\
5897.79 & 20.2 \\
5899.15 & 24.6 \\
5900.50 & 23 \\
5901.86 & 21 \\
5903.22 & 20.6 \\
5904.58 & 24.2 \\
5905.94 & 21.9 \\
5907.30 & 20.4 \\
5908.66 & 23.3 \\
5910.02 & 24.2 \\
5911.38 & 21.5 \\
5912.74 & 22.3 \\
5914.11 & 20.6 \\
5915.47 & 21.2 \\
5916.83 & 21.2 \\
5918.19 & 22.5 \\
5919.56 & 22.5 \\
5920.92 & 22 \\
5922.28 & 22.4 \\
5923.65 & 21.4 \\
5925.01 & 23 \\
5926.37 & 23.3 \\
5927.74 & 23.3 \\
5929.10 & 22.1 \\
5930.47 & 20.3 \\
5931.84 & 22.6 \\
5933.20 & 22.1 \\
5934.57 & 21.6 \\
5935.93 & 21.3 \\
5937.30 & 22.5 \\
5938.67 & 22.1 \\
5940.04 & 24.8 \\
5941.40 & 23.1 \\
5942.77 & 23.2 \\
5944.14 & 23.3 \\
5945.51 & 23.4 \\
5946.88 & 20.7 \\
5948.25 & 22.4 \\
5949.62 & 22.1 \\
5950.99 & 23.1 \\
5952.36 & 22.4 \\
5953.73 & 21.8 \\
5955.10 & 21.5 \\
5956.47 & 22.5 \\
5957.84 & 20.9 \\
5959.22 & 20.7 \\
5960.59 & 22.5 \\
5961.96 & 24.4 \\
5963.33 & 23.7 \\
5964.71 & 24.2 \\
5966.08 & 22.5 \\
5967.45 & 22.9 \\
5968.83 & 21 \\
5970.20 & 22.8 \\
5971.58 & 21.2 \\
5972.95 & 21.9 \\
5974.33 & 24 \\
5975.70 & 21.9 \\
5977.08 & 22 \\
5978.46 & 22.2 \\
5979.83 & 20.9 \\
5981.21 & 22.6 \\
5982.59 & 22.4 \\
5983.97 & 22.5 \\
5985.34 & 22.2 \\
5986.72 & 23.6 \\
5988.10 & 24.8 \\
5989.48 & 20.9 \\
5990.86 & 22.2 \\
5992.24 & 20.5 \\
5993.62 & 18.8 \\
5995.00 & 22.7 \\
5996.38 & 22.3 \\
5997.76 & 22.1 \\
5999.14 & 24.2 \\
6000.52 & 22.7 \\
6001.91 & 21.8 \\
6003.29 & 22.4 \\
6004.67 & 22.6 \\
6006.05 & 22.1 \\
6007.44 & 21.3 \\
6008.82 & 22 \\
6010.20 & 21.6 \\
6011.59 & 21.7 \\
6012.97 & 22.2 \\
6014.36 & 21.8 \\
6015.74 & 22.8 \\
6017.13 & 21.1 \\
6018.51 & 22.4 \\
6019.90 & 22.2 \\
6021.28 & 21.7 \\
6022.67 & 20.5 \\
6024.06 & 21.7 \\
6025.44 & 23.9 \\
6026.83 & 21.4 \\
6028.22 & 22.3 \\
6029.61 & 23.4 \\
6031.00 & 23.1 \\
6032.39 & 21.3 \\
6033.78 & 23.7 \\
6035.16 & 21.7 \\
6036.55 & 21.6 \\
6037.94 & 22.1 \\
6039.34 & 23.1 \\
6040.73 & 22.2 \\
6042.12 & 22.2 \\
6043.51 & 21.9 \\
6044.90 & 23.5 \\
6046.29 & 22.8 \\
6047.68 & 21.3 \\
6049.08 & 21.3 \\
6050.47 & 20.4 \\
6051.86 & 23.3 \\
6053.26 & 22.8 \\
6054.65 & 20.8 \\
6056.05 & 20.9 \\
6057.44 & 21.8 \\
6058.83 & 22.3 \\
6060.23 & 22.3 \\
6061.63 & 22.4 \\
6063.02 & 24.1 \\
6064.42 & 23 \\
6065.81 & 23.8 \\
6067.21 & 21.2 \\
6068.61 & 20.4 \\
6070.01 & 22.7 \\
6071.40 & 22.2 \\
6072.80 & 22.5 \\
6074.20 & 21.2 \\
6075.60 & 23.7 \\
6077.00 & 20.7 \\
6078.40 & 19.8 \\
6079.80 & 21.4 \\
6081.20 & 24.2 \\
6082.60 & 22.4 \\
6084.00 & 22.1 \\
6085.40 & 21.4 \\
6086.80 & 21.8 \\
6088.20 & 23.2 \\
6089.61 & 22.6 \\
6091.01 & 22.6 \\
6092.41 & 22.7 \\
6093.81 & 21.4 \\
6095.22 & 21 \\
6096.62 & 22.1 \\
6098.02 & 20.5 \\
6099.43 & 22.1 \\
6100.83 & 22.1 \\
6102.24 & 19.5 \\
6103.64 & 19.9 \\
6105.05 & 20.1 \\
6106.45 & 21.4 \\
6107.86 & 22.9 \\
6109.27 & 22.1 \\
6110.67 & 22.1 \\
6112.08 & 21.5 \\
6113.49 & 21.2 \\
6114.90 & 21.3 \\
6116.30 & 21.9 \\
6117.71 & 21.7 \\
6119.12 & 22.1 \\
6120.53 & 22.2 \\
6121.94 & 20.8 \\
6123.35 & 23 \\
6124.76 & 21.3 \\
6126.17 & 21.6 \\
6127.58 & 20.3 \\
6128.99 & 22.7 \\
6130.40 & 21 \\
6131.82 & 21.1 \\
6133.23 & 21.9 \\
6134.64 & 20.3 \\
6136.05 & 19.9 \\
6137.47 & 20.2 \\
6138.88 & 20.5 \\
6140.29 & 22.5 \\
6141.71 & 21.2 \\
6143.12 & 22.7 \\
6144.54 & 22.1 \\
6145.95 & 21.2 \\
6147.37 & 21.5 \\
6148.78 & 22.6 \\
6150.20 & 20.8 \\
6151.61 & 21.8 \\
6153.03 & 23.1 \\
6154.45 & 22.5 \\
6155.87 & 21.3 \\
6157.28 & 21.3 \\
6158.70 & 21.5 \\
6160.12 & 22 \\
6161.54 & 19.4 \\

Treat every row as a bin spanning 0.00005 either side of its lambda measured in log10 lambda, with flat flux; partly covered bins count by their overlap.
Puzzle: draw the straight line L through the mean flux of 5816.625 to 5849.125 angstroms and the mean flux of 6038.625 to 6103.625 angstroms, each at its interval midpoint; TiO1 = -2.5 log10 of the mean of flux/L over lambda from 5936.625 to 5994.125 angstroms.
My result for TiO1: 0.02 mag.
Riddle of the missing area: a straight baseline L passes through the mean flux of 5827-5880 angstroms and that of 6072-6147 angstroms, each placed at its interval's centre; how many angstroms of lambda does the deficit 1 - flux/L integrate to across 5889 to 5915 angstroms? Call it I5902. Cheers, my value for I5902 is 1.80 angstroms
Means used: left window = 23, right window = 21.6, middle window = 21.1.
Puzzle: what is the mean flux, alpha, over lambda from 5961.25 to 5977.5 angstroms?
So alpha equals 22.7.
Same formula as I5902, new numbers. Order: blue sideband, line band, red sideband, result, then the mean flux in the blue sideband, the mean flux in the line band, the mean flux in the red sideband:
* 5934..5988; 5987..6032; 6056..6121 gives 0.3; 22.5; 22.1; 21.9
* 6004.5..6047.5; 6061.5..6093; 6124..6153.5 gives -0.6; 22.2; 22.3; 21.4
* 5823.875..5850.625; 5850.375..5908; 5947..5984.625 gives 2.9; 23.4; 21.9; 22.3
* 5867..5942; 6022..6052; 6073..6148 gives -0.7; 21.9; 22.2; 21.6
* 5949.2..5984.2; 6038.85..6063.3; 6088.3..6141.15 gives -0.3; 22.3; 22.2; 21.5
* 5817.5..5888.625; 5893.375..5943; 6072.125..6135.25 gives 1.4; 22.9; 22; 21.7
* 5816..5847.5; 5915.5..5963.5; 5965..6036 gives 0.8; 23.7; 22.3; 22.2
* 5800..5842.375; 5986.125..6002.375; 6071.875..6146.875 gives 0.1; 23.3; 22.2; 21.6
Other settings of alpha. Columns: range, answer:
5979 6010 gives 22.2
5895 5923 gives 21.8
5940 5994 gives 22.4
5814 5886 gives 23.1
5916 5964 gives 22.4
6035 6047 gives 22.4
